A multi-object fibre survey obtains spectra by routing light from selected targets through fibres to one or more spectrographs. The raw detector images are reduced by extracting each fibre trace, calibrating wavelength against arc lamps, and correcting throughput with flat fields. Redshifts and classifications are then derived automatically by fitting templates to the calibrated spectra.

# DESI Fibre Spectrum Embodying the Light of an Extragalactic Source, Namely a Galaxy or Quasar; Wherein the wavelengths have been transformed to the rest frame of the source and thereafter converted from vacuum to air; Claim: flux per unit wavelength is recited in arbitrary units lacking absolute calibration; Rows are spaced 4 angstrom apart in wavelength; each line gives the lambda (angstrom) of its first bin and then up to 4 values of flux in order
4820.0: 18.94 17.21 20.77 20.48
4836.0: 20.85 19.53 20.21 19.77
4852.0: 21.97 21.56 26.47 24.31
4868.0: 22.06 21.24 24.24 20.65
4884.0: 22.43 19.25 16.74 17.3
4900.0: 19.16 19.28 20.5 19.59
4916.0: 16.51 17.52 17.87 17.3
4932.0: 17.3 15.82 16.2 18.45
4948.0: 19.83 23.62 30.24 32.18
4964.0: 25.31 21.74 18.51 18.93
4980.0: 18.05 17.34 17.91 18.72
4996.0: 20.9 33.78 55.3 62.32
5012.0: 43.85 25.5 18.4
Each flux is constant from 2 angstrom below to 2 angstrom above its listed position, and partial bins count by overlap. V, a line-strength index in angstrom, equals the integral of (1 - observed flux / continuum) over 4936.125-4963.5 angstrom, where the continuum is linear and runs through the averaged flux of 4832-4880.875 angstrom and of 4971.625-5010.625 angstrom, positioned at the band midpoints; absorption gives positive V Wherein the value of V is 3.87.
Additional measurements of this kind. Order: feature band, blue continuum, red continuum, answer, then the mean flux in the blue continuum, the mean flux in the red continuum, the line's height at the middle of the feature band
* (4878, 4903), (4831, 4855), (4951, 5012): 4.2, 20.5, 28.3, 23.2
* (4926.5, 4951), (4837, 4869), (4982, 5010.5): 9.1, 21.9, 32.5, 28.3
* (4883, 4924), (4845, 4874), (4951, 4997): 6.5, 22.4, 21.9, 22.2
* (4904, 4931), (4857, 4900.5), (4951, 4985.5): 4.6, 21.3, 22.9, 22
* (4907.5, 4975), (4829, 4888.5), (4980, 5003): 5.9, 21.7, 22.9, 22.4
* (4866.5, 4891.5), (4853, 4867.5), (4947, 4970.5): 2.9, 23.8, 25.6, 24.1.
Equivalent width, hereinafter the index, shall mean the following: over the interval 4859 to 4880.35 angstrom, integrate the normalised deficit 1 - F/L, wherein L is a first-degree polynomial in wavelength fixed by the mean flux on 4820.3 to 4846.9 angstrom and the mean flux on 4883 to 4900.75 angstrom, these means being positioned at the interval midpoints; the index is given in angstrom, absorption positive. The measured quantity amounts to -4.5 angstrom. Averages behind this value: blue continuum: 19.8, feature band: 23.2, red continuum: 18.8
